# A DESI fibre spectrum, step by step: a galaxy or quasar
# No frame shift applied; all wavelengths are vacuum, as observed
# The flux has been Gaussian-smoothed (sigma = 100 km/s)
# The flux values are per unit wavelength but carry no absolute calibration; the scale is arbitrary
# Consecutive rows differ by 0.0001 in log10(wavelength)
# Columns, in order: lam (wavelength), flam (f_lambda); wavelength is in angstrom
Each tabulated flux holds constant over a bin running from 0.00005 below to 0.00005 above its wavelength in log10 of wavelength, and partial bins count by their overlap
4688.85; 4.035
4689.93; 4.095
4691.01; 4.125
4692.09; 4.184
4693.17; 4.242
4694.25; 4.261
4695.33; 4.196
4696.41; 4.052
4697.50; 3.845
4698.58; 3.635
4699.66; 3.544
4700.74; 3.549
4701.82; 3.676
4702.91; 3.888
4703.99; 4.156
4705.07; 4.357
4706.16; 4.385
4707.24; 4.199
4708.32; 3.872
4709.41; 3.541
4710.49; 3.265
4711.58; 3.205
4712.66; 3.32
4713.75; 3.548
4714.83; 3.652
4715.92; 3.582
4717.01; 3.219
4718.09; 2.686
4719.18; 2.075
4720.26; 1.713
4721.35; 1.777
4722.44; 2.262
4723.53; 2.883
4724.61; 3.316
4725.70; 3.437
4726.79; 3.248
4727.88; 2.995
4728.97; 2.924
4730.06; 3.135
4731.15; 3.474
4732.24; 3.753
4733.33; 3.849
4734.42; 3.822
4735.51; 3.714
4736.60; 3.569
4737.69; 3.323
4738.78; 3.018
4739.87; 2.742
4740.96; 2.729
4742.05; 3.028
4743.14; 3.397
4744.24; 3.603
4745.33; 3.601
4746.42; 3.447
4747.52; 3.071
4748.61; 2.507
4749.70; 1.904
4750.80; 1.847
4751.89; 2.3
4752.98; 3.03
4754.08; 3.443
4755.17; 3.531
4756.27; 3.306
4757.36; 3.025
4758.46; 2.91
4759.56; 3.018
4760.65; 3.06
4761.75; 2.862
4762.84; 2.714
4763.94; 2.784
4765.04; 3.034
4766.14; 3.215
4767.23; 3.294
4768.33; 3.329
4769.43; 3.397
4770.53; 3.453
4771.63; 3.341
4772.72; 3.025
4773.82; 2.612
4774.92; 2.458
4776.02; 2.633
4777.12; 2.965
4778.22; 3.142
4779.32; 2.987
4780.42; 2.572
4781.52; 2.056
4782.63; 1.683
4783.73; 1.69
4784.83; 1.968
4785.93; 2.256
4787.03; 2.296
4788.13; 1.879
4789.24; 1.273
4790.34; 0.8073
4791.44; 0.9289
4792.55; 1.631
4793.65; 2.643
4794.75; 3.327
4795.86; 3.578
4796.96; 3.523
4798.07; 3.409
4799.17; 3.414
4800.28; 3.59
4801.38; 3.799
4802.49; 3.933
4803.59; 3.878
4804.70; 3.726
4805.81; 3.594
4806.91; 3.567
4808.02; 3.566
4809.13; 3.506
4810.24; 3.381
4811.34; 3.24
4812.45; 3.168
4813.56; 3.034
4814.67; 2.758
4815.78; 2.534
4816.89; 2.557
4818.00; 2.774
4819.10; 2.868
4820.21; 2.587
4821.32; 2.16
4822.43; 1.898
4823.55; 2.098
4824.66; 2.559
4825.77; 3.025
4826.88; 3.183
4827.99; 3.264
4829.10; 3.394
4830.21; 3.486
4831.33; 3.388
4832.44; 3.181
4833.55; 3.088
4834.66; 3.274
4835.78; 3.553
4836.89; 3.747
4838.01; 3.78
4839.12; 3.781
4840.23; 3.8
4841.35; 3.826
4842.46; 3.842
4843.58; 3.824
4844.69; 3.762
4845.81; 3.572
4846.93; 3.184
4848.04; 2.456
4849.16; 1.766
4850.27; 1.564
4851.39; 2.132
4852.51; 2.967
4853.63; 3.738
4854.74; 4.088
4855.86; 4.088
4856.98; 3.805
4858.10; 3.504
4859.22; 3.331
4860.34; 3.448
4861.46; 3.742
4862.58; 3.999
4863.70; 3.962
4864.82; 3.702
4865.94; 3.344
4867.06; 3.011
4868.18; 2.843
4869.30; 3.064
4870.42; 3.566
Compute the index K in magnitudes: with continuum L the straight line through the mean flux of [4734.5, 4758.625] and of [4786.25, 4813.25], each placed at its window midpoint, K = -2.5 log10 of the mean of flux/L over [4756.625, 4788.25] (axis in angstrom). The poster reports 0.099 mag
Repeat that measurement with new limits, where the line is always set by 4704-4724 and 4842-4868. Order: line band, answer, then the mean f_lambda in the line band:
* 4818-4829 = 0.233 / 2.67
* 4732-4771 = 0.044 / 3.12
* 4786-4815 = 0.111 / 2.97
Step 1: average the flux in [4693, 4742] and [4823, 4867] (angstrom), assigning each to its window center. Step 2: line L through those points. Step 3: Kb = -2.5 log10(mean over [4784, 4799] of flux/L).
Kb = 0.417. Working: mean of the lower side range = 3.4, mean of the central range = 2.29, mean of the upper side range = 3.34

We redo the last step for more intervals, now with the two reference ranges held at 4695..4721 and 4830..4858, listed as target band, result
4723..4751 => 0.10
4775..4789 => 0.42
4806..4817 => 0.07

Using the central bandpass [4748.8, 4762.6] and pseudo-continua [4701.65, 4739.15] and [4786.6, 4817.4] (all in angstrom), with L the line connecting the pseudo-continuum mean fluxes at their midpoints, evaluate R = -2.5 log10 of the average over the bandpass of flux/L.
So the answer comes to 0.12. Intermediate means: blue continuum 3.34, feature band 2.84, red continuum 2.95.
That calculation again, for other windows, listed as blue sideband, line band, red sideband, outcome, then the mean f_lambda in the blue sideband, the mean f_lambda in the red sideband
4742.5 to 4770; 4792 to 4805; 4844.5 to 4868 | -0.078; 3.02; 3.28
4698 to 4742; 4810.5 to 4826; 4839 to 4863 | 0.248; 3.32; 3.36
